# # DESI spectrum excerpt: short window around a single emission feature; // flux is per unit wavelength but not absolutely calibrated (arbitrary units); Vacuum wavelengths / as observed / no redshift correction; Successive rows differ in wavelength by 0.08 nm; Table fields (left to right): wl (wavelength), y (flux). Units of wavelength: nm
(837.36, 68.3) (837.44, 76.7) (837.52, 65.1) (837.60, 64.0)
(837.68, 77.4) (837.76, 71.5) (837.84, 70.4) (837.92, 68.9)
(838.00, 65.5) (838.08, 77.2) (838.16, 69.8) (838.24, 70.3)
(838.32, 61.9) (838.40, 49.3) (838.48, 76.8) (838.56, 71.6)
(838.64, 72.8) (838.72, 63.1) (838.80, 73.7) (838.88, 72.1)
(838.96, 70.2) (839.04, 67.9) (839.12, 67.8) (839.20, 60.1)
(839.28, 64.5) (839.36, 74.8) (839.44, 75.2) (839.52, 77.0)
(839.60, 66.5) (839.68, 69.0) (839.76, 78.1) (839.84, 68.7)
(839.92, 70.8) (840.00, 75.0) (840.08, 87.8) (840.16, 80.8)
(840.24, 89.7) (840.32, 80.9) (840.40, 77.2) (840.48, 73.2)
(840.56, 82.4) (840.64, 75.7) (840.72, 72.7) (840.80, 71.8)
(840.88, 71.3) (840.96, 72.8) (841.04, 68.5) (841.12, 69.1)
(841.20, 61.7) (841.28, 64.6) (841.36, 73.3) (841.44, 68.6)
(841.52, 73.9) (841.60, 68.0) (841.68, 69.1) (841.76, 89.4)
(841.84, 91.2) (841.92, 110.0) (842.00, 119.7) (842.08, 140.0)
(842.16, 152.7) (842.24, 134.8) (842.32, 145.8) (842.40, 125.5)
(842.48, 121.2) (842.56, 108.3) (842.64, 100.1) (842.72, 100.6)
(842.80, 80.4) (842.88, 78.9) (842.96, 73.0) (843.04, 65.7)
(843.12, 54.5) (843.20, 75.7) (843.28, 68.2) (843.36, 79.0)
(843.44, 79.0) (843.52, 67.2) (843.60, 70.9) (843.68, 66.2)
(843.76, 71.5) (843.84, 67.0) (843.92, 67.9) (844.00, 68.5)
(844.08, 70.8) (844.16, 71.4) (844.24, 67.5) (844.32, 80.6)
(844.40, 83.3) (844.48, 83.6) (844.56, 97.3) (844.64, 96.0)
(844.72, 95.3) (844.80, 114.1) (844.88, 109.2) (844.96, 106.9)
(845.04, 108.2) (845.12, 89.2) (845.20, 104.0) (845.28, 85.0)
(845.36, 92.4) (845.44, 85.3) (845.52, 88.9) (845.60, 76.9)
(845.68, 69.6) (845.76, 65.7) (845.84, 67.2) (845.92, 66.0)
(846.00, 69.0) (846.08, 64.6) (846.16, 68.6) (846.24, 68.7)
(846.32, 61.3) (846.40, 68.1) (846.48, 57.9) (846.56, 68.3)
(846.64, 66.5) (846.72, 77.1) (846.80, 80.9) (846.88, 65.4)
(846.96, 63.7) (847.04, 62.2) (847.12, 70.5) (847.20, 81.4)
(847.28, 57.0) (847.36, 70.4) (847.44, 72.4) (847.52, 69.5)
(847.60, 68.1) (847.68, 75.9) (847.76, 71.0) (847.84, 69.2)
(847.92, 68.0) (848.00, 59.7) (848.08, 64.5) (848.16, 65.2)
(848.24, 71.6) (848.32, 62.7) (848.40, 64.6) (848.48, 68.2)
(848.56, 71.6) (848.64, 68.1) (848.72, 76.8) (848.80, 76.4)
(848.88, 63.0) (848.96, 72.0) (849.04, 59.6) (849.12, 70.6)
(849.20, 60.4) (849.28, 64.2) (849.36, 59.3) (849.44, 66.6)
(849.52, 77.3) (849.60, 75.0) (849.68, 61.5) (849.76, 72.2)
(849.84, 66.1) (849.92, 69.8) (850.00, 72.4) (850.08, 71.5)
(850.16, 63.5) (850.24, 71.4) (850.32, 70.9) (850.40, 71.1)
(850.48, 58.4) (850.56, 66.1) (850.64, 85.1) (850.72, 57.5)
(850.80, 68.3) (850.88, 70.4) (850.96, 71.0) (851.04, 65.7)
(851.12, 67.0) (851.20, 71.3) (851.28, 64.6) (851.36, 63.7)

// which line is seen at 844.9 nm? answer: [N II]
